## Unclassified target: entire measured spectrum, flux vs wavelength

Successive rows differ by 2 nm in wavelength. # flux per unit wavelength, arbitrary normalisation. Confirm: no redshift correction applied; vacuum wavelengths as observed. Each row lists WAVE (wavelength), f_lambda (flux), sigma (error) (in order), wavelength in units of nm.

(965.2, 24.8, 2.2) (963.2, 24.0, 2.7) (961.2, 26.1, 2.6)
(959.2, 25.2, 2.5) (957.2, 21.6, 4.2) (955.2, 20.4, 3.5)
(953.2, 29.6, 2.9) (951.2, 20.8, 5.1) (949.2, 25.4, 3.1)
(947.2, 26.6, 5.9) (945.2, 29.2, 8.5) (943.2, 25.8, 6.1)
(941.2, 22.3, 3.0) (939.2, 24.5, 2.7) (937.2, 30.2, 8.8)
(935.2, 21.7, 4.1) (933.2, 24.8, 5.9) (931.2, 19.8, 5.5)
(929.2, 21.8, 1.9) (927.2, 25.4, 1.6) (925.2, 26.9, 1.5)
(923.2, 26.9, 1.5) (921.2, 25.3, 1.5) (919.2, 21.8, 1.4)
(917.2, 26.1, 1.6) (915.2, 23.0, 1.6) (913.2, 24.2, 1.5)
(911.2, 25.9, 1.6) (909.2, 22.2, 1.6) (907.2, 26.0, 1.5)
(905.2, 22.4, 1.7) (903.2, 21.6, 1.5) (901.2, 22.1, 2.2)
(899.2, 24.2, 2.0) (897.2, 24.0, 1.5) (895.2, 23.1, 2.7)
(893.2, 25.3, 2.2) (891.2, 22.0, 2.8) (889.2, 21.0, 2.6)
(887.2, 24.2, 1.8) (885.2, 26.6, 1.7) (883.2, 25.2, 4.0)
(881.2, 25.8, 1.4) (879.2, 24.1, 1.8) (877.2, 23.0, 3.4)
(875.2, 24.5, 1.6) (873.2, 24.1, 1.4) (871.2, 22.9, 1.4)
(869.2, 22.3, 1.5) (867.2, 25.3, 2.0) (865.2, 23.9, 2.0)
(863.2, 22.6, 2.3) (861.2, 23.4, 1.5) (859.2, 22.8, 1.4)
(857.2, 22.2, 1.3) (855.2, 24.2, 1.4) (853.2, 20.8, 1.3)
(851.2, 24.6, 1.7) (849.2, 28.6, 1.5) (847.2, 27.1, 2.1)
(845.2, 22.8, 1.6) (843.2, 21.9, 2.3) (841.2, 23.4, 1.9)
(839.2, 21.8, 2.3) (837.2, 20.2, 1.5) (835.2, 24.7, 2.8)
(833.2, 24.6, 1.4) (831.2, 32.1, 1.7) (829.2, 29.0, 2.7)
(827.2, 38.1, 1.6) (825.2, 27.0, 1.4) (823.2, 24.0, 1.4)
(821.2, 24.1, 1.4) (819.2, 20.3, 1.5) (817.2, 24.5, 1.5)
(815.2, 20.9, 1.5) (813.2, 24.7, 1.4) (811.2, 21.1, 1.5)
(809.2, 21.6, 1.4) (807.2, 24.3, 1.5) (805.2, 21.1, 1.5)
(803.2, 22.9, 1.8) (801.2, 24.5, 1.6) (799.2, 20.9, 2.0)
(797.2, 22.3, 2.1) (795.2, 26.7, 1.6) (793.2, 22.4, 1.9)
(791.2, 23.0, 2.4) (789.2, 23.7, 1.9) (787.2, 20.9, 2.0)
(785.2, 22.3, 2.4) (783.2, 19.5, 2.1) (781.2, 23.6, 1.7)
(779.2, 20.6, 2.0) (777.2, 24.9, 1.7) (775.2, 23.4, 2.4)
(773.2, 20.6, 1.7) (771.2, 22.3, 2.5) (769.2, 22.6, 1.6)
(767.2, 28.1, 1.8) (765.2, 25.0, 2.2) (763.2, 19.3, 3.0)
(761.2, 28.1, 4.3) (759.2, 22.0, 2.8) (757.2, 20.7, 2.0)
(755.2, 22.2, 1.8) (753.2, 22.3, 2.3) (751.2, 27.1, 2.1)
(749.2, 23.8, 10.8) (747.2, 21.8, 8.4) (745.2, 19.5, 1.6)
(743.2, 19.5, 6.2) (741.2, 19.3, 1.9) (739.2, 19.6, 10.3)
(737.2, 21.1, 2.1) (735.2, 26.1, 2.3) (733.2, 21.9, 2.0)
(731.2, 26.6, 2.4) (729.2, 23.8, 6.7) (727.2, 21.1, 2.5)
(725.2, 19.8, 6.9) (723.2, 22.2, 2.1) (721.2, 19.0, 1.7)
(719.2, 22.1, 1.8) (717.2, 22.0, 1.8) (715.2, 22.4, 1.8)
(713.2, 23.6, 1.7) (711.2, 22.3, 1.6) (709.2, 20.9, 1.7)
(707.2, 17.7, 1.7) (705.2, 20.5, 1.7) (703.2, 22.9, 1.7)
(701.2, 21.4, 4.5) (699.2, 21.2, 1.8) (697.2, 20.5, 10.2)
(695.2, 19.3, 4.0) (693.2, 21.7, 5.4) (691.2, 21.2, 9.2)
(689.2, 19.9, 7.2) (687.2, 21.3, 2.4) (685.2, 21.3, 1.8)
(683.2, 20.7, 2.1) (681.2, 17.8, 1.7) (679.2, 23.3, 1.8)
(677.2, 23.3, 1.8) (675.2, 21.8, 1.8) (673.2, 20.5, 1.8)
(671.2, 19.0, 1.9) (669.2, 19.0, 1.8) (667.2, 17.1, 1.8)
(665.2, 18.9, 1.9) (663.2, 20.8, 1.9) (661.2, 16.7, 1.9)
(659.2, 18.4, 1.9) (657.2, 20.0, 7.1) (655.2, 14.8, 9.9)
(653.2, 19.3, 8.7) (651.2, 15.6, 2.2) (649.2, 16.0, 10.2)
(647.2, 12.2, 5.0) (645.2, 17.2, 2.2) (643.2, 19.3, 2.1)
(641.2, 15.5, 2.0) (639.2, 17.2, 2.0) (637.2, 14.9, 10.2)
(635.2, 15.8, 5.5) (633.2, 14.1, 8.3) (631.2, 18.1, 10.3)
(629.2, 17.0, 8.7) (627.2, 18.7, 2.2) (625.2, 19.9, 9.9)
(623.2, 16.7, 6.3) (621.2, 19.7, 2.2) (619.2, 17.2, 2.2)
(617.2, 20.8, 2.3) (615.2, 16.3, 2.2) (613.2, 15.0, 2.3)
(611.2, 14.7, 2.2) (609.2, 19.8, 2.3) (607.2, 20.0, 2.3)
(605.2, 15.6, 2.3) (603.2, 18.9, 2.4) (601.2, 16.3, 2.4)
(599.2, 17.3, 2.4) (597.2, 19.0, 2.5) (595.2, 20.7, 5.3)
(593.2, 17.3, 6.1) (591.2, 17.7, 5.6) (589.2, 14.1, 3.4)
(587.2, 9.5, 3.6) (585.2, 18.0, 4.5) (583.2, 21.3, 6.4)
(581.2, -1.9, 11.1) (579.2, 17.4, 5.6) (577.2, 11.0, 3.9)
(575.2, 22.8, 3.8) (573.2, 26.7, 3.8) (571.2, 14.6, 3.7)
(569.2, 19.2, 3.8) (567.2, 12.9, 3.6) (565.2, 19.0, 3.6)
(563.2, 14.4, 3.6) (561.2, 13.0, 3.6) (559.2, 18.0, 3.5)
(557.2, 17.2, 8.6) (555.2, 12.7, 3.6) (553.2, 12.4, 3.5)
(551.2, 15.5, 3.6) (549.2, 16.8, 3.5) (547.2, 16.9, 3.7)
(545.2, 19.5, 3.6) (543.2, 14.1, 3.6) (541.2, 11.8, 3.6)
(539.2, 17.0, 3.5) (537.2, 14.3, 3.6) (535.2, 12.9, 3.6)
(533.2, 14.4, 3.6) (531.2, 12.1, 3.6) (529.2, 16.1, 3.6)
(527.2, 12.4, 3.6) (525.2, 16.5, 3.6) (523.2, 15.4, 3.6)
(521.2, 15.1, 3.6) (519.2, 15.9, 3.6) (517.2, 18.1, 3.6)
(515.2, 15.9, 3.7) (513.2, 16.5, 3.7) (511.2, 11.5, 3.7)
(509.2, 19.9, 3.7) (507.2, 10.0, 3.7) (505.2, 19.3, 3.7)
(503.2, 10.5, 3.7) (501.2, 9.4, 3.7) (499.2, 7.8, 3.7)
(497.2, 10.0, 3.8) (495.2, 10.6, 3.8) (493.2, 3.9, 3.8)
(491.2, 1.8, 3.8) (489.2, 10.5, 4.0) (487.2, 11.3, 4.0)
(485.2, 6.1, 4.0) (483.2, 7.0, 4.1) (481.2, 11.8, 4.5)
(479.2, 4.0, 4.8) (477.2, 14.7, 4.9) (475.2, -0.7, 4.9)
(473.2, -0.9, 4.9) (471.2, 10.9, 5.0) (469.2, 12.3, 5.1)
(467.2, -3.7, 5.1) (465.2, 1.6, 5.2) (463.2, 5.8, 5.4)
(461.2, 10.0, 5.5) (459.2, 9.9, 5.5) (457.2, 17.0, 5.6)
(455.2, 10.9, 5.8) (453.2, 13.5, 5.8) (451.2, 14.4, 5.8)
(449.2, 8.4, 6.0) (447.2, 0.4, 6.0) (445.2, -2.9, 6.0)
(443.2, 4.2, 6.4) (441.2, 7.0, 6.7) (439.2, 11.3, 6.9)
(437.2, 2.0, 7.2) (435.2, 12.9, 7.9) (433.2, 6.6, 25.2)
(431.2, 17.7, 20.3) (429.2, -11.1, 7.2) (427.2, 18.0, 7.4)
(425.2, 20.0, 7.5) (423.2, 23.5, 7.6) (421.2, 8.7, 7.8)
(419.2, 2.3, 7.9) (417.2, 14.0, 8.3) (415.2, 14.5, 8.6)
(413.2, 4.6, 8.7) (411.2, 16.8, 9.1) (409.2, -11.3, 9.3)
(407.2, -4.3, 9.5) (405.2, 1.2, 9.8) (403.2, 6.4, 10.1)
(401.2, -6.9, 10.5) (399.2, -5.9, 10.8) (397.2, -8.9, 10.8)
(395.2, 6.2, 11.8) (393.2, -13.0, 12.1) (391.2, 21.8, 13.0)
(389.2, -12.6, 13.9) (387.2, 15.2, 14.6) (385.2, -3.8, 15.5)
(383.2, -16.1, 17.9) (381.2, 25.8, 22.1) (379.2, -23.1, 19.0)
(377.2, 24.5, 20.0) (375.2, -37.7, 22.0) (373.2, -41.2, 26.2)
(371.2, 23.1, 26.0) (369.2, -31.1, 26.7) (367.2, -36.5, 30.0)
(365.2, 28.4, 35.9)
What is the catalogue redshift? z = 0.26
